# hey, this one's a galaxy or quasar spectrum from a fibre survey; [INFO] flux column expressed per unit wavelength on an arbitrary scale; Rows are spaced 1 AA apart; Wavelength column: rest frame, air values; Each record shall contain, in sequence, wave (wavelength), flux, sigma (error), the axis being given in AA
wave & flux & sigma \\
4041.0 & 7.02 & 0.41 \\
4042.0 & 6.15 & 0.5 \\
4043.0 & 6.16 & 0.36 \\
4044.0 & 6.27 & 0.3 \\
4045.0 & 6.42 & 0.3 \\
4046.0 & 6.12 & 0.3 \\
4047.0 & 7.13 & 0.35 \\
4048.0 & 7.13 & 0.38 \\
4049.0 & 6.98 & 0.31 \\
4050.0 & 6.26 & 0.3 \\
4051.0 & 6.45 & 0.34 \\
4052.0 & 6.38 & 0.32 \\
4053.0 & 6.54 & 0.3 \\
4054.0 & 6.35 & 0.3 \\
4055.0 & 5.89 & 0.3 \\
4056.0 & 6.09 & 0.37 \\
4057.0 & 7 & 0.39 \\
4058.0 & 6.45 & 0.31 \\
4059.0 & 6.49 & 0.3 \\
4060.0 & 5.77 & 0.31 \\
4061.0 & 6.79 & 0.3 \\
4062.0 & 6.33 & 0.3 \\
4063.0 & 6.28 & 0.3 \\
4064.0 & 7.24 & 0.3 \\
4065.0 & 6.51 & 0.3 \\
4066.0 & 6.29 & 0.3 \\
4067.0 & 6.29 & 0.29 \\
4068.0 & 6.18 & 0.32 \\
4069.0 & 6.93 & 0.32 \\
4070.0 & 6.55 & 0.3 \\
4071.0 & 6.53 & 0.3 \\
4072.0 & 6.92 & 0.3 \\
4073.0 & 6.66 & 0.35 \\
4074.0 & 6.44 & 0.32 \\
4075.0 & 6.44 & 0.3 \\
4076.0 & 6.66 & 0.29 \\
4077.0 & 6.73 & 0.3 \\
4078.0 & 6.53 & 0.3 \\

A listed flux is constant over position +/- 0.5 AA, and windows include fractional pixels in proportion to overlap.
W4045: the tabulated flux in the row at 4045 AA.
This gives 6.42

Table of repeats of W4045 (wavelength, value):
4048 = 7.13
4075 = 6.44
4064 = 7.24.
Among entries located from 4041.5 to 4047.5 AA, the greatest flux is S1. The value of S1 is 7.13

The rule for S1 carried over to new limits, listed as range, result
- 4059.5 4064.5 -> 7.24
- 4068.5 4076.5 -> 6.93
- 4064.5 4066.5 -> 6.51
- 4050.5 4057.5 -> 7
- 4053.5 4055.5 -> 6.35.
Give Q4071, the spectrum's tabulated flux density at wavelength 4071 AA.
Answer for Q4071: 6.53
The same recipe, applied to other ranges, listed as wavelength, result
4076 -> 6.66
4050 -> 6.26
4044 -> 6.27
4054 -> 6.35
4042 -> 6.15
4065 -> 6.51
